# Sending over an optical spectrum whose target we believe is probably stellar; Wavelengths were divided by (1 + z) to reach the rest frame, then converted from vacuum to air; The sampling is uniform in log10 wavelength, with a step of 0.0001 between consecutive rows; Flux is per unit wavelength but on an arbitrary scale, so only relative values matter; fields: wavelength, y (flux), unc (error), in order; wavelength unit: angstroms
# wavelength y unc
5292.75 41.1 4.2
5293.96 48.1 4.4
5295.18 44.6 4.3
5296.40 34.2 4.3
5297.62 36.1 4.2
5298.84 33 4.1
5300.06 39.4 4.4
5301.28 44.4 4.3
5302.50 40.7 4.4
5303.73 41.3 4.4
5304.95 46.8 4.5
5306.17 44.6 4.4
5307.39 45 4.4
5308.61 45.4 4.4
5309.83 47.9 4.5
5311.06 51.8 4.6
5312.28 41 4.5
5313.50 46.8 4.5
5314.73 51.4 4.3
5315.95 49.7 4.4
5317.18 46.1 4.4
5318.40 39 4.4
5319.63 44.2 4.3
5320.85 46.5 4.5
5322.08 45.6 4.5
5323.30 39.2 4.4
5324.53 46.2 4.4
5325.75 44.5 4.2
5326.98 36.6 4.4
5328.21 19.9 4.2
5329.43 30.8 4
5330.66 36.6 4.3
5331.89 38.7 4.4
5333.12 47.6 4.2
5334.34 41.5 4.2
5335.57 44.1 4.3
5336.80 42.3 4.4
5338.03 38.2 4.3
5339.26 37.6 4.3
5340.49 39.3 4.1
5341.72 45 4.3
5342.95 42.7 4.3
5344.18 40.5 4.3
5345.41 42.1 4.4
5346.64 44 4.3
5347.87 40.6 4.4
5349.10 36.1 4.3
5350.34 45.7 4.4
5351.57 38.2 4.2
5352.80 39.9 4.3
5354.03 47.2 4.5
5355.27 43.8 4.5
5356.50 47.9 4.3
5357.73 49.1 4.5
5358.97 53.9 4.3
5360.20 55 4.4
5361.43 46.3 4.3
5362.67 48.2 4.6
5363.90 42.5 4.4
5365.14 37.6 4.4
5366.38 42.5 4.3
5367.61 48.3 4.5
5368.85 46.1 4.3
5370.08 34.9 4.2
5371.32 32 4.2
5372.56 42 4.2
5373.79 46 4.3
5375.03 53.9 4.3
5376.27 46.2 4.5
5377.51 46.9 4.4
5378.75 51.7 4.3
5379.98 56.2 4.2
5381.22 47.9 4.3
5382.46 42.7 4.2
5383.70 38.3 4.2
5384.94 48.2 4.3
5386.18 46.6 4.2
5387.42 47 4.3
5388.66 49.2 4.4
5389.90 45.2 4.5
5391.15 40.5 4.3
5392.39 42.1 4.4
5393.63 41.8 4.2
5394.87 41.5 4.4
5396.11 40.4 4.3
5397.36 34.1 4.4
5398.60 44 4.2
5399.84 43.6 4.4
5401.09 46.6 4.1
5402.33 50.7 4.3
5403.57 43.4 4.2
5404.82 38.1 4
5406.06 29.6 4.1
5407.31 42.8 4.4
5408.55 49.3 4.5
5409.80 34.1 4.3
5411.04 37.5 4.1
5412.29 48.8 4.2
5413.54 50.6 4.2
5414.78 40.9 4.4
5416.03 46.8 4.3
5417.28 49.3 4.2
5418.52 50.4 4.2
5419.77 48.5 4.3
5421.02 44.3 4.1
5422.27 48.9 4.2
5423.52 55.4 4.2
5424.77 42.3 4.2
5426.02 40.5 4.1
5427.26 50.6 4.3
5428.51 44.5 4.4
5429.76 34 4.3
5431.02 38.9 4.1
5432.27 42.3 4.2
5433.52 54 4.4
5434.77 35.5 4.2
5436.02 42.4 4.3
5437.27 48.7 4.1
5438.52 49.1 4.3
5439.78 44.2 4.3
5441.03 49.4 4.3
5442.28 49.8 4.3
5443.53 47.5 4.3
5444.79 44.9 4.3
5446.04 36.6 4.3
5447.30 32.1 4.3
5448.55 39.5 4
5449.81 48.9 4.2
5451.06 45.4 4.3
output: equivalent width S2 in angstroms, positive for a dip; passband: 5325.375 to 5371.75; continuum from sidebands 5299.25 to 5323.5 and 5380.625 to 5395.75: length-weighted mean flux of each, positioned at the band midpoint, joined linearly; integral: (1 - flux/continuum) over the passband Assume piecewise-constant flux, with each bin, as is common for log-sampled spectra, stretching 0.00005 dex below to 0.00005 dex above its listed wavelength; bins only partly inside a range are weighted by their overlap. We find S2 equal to 2.8 angstroms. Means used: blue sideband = 44.8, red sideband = 44.2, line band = 41.8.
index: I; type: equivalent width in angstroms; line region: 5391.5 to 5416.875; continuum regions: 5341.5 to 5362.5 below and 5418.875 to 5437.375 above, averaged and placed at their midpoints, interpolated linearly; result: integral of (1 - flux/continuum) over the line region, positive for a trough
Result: 1.3 angstroms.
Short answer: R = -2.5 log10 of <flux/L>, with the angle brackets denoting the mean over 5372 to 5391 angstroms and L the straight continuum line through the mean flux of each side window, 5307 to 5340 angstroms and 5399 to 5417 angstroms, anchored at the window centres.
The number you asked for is -0.10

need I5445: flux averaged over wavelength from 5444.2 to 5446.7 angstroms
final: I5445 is 40.6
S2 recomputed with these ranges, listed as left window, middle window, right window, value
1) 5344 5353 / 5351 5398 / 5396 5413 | -4.0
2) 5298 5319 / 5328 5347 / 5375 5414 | 1.9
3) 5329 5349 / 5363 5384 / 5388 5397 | -1.3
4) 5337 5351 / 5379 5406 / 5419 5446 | -0.4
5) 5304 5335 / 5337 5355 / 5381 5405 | 0.8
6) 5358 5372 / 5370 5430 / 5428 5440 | -0.9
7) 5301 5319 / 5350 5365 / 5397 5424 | -0.4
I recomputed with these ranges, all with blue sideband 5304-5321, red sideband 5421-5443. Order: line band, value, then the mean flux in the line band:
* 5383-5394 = 0.29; 44.4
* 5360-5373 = 0.82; 42.8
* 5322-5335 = 2.09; 38.6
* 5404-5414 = 0.93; 41.2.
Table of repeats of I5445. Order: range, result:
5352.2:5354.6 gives 43.6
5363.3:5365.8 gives 39.9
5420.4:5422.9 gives 46.6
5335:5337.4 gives 43.2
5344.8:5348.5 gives 42.3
